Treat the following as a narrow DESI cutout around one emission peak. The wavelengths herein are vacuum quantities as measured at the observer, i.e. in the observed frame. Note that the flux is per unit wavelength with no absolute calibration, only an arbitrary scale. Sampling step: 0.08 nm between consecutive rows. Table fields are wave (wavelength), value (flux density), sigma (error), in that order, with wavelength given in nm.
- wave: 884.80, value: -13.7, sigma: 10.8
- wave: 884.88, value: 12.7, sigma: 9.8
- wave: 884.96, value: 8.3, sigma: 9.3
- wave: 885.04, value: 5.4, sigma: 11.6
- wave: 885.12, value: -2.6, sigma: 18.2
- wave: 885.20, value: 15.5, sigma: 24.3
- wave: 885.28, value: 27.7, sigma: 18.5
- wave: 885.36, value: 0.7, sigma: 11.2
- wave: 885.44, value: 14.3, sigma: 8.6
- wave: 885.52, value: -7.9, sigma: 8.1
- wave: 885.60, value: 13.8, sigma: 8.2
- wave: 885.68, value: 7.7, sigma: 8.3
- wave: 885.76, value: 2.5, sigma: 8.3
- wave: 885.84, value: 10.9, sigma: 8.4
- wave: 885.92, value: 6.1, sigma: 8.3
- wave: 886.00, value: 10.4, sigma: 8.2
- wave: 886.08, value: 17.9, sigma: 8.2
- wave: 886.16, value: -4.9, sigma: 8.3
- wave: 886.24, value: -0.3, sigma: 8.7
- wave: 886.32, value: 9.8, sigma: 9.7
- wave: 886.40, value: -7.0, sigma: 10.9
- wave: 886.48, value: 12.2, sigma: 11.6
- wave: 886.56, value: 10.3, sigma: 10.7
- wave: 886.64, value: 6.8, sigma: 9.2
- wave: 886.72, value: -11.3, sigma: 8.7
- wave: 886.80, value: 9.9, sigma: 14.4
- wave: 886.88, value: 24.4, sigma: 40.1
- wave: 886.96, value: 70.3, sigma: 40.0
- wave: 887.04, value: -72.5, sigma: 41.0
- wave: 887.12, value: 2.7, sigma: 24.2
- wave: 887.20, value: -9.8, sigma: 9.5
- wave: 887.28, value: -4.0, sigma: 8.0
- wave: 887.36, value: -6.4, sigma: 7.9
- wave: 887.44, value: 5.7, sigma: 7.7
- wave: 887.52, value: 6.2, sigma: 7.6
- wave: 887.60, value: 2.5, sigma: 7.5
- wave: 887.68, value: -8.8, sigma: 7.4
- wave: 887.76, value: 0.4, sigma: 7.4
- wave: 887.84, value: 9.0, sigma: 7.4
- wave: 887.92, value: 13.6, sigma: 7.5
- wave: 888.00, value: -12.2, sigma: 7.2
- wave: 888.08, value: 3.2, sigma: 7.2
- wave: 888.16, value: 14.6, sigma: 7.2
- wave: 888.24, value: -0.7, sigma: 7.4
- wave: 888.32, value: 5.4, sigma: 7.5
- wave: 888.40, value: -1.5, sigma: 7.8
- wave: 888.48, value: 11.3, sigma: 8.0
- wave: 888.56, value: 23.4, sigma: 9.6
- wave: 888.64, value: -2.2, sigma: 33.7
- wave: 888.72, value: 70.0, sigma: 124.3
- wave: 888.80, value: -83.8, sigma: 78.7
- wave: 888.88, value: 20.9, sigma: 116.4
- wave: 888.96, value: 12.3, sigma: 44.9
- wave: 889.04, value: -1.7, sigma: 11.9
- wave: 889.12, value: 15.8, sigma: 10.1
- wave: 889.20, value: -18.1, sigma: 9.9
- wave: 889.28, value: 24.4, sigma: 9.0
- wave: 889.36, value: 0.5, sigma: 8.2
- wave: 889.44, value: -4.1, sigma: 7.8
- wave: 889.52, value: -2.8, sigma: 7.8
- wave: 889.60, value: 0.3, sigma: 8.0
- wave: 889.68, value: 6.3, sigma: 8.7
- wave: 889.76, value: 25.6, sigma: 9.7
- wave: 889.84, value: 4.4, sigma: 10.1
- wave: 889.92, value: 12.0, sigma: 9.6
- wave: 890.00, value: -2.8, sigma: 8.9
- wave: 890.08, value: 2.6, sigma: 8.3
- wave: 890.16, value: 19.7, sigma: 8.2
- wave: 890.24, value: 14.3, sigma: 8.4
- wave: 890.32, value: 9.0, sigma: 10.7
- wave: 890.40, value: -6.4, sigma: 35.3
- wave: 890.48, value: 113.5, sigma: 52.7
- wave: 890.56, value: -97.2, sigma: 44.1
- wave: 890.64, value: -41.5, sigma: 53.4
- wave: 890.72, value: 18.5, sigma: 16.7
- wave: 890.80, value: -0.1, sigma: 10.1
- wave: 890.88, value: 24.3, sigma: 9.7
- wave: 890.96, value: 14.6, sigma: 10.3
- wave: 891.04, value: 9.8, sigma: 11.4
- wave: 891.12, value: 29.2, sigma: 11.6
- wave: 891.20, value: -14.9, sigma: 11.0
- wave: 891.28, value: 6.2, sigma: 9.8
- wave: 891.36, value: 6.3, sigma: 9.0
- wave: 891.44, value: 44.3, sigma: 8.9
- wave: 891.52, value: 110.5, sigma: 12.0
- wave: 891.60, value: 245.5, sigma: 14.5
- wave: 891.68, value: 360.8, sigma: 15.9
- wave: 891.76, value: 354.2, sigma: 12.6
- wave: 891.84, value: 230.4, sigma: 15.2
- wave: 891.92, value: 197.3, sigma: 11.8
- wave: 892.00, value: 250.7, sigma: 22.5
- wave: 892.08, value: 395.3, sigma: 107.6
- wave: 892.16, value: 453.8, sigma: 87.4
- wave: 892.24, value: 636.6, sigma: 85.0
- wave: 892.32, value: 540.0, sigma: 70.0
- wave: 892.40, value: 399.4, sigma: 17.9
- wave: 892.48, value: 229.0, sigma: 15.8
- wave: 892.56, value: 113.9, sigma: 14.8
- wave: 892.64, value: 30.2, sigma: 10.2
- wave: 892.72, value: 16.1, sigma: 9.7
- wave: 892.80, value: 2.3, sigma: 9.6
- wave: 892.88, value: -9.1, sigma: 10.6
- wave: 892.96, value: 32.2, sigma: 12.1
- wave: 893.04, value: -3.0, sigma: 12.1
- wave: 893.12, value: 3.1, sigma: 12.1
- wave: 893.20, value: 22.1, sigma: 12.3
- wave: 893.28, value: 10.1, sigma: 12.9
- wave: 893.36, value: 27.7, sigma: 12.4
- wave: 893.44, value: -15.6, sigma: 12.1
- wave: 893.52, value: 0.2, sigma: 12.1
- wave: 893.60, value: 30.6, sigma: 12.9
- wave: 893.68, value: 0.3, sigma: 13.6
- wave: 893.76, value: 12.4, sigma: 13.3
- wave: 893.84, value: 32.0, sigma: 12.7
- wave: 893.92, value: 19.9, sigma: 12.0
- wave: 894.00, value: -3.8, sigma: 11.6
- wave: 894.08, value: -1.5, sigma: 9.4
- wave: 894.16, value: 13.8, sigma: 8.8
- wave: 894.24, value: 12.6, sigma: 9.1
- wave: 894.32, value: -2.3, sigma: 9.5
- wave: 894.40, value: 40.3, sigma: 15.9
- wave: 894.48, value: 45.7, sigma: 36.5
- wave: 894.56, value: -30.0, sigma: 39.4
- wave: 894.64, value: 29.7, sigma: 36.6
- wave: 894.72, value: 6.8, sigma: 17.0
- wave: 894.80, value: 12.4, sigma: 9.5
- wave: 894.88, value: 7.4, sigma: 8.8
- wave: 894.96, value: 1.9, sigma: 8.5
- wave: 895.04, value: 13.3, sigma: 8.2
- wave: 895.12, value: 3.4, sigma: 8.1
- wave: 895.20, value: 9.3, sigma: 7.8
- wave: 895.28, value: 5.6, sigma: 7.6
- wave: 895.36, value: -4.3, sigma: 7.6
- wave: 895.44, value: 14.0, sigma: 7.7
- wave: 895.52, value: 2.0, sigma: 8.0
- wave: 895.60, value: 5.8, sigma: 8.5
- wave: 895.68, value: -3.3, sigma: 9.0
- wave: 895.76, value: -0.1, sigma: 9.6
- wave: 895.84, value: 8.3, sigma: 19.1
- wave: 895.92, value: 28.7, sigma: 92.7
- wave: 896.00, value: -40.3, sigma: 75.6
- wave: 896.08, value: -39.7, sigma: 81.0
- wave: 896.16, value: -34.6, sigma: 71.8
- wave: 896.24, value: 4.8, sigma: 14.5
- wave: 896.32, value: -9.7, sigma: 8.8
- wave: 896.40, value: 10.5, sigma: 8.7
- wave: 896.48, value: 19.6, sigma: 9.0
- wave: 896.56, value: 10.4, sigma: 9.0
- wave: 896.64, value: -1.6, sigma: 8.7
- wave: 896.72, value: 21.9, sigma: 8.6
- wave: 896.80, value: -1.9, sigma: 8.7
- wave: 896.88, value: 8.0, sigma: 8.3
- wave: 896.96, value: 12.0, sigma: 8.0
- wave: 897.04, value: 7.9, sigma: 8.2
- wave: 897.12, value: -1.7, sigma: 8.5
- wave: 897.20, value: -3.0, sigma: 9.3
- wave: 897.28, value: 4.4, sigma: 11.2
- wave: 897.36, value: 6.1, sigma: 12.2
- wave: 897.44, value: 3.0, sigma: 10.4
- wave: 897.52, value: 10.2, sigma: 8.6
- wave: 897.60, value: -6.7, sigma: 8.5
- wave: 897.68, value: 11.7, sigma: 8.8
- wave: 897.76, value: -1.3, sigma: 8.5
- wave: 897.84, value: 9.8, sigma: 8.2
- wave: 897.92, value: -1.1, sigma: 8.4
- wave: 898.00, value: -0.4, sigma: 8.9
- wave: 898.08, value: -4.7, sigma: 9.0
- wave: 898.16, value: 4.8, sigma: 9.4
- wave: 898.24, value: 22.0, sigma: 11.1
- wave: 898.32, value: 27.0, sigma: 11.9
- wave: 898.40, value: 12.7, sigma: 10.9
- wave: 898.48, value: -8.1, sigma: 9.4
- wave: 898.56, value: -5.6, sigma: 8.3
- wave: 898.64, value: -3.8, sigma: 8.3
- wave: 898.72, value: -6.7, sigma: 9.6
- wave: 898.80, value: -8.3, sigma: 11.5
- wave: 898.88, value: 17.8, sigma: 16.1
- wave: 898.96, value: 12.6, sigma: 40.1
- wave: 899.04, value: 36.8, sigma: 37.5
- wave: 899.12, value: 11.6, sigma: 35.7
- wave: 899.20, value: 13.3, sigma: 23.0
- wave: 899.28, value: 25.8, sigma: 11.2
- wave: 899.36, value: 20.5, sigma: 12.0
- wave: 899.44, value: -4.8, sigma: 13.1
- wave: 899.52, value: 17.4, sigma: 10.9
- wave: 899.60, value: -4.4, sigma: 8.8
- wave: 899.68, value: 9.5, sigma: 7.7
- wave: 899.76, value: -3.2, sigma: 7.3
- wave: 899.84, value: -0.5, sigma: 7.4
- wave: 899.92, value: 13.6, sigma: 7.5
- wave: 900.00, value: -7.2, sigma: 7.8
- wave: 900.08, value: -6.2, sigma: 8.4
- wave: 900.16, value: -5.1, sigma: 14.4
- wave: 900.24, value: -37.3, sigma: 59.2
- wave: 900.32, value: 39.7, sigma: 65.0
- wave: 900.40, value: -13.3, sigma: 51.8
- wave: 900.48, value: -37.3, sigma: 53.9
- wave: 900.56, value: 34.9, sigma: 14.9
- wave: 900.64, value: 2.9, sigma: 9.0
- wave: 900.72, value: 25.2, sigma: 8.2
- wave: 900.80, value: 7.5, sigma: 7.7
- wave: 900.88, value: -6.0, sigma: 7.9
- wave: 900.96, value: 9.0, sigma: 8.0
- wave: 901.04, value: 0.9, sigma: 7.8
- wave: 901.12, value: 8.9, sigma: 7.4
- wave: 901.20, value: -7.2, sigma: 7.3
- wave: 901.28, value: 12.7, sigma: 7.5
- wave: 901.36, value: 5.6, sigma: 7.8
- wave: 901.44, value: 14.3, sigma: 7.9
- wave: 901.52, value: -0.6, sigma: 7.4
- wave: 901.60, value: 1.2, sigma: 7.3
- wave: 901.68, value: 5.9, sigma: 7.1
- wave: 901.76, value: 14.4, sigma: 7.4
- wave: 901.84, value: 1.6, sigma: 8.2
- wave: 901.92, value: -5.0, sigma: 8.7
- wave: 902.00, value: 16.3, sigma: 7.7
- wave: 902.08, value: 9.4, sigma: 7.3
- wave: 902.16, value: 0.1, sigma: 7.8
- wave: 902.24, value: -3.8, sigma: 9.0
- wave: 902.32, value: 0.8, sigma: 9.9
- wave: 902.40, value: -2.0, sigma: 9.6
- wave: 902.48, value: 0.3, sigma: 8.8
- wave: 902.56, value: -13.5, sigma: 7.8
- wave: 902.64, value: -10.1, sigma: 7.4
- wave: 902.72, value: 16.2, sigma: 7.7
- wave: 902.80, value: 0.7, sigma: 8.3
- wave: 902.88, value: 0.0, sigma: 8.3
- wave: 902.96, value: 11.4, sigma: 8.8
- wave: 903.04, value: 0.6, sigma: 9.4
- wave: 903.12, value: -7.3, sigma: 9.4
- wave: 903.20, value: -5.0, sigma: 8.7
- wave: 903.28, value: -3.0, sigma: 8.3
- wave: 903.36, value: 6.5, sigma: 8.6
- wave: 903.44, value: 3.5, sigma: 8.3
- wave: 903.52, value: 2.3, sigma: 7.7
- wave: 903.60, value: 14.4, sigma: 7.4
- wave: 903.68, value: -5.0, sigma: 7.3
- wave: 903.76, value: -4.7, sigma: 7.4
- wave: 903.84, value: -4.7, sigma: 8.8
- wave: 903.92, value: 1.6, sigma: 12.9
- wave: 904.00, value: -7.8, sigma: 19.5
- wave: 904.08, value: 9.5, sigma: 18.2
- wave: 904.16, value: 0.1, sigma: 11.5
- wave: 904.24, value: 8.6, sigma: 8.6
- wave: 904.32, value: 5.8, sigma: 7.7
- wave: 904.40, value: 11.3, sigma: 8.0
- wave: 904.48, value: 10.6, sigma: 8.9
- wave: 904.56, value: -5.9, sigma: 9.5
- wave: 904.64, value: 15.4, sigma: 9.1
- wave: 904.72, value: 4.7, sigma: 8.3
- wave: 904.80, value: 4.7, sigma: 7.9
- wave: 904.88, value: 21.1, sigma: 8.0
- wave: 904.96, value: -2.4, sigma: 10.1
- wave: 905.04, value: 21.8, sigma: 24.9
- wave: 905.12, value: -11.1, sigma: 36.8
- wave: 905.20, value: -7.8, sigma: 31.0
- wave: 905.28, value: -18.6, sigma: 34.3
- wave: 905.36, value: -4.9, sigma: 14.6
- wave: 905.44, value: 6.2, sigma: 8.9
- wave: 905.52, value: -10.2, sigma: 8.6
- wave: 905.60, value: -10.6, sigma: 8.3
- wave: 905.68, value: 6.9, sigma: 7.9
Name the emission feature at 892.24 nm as [O III] 5007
